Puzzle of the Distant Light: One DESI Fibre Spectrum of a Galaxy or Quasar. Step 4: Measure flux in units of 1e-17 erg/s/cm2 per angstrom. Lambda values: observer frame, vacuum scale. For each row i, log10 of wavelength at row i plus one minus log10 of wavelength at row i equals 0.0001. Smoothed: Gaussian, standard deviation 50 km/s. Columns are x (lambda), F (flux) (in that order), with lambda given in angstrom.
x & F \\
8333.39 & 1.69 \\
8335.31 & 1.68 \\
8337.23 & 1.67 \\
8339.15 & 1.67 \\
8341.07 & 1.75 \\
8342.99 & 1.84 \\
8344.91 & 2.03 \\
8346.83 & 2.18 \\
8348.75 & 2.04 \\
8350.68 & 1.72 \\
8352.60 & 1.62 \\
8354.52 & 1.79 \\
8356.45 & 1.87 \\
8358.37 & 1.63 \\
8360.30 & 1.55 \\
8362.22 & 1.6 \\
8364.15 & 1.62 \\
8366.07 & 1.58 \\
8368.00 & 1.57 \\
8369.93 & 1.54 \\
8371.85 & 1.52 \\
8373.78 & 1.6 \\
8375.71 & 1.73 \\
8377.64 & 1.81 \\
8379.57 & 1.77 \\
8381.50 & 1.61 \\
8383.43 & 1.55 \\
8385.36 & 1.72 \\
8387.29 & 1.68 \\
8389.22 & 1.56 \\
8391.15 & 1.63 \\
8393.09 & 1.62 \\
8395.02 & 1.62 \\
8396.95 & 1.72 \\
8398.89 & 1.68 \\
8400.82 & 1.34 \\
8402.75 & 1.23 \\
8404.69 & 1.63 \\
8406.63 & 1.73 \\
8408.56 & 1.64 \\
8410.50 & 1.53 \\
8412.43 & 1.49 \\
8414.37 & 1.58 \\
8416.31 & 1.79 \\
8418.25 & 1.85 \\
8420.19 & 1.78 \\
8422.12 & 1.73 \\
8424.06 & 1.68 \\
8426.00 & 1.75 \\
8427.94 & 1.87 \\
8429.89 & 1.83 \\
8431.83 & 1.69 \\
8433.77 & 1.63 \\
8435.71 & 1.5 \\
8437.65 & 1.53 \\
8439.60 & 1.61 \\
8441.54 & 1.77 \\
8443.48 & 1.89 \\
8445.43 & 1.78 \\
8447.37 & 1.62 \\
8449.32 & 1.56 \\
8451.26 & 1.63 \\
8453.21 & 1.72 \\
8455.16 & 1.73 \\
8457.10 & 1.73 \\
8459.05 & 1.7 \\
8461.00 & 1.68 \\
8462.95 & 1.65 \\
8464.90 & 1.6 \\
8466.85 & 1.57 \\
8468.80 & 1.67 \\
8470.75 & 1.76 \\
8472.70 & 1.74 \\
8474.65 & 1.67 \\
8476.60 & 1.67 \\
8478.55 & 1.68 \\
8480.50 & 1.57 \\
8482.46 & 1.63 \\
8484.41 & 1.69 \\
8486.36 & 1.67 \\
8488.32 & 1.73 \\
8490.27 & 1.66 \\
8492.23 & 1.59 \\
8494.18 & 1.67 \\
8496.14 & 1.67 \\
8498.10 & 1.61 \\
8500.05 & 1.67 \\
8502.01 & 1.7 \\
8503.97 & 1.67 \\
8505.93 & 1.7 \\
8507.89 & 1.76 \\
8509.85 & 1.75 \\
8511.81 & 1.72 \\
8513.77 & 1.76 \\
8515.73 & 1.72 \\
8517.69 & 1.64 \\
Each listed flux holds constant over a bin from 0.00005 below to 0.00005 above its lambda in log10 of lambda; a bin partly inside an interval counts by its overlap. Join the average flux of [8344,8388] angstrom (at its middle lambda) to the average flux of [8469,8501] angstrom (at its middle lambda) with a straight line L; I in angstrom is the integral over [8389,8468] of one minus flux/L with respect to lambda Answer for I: 1.5 angstrom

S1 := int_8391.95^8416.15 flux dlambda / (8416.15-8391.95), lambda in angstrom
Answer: 1.58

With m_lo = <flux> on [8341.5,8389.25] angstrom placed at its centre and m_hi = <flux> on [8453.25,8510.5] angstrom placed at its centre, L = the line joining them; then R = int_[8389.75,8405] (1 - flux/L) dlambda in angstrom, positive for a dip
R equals 1.3 angstrom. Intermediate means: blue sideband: 1.71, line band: 1.56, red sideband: 1.68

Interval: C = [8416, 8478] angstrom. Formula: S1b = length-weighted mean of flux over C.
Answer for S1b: 1.7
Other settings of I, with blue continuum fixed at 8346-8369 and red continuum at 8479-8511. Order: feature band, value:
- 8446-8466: 0.3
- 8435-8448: 0.1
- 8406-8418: 0.5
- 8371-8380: 0.2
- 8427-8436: -0.1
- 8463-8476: 0.1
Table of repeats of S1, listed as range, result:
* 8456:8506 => 1.67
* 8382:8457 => 1.66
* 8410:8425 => 1.68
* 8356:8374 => 1.6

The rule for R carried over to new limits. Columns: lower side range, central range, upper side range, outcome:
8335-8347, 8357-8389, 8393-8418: 1.4 angstrom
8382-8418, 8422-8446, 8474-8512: -1.2 angstrom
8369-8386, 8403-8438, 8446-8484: -0.3 angstrom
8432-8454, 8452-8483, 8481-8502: -0.3 angstrom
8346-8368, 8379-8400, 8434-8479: 0.8 angstrom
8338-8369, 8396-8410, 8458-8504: 1.2 angstrom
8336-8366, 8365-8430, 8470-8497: 3.3 angstrom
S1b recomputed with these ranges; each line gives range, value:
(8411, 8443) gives 1.69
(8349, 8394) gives 1.65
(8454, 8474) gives 1.68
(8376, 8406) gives 1.61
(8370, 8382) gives 1.67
